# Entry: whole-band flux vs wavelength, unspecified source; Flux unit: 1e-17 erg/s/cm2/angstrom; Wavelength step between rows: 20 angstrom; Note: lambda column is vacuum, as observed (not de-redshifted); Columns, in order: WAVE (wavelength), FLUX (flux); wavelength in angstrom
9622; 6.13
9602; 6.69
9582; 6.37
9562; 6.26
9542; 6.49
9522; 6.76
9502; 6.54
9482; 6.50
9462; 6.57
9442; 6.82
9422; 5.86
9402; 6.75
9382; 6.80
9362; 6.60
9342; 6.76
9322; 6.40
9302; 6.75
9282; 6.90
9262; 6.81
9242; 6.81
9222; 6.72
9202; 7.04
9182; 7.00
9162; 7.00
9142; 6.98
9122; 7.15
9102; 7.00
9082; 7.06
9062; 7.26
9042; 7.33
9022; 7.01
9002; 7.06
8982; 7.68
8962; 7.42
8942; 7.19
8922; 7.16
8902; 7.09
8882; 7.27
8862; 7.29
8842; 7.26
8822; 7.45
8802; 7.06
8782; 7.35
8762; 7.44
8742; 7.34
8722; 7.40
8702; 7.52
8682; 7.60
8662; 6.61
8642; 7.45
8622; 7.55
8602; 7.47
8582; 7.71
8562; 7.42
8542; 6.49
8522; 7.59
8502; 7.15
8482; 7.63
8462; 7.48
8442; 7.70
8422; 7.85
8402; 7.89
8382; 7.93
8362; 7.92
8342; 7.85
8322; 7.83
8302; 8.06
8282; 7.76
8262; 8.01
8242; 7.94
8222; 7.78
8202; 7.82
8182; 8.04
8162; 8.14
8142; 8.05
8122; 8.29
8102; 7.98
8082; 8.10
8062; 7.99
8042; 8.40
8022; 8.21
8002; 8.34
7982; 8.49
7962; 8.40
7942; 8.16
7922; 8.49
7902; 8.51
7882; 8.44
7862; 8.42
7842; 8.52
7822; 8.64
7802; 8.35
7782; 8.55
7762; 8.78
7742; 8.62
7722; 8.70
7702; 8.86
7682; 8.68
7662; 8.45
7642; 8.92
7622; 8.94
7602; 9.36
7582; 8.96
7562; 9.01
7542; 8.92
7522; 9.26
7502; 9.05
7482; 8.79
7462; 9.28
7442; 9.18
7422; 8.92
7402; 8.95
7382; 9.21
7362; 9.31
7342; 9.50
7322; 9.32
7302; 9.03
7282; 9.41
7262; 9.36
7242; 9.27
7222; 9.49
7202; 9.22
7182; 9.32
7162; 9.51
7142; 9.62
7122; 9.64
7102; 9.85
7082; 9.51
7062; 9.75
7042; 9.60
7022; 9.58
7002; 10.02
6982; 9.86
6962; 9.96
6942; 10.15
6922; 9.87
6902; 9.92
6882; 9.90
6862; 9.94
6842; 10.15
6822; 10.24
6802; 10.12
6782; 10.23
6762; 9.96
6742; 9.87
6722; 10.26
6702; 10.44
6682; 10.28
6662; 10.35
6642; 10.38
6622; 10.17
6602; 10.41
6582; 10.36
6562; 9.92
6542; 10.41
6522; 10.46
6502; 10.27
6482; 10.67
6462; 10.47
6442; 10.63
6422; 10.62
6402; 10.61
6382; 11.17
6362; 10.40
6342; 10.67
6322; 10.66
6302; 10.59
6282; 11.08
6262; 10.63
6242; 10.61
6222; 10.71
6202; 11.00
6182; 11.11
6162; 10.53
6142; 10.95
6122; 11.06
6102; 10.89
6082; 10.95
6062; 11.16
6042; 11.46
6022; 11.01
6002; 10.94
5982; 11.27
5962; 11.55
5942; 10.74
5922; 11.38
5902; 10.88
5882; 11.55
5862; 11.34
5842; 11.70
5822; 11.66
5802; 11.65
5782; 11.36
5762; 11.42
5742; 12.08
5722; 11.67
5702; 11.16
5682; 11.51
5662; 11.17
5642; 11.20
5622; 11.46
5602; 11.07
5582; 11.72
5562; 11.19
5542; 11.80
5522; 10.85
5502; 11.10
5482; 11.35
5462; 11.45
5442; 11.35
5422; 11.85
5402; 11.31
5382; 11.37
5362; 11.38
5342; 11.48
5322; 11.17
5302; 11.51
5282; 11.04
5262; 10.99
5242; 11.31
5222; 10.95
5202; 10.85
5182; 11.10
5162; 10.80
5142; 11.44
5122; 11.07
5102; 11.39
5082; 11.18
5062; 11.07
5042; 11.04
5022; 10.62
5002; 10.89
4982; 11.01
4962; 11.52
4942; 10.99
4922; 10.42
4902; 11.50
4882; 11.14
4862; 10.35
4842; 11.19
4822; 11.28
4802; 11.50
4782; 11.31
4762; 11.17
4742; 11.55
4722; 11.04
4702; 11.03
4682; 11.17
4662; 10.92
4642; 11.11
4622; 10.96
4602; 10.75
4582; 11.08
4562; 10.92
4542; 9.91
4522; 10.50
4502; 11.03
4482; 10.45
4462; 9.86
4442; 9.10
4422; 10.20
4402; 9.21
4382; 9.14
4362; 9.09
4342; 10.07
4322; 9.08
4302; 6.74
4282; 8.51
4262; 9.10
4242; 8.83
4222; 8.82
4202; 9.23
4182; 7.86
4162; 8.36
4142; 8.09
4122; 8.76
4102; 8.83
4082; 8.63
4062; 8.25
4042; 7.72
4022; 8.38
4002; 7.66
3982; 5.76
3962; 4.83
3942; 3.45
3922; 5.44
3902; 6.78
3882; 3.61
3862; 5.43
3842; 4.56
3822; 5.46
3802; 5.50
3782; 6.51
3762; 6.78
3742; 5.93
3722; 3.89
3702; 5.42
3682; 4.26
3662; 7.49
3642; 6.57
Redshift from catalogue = 0.000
